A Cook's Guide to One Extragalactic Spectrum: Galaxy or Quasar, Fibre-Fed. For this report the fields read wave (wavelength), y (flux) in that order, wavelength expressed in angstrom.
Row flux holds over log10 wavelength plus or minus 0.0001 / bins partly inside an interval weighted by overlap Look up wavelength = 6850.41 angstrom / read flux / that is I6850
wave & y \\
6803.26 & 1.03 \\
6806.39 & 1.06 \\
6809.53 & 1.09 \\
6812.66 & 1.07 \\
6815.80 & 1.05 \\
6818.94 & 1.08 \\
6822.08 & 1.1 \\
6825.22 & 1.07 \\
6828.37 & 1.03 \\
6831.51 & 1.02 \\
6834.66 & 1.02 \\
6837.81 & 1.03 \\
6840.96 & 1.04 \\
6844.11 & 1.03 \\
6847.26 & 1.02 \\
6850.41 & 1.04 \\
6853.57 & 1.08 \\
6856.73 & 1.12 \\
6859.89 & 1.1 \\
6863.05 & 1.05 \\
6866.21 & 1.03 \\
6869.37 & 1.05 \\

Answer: 1.04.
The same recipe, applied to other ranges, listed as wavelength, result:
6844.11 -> 1.03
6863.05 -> 1.05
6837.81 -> 1.03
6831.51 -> 1.02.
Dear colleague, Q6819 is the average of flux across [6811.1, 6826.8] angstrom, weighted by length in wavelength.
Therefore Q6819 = 1.07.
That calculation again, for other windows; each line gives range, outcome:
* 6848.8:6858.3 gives 1.08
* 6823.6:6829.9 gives 1.05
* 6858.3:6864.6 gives 1.07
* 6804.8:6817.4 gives 1.07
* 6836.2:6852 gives 1.03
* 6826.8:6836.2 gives 1.02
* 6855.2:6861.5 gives 1.11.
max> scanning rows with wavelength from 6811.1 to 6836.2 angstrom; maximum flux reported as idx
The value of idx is 1.1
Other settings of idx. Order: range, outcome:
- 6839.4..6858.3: 1.12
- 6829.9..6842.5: 1.04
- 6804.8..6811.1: 1.09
